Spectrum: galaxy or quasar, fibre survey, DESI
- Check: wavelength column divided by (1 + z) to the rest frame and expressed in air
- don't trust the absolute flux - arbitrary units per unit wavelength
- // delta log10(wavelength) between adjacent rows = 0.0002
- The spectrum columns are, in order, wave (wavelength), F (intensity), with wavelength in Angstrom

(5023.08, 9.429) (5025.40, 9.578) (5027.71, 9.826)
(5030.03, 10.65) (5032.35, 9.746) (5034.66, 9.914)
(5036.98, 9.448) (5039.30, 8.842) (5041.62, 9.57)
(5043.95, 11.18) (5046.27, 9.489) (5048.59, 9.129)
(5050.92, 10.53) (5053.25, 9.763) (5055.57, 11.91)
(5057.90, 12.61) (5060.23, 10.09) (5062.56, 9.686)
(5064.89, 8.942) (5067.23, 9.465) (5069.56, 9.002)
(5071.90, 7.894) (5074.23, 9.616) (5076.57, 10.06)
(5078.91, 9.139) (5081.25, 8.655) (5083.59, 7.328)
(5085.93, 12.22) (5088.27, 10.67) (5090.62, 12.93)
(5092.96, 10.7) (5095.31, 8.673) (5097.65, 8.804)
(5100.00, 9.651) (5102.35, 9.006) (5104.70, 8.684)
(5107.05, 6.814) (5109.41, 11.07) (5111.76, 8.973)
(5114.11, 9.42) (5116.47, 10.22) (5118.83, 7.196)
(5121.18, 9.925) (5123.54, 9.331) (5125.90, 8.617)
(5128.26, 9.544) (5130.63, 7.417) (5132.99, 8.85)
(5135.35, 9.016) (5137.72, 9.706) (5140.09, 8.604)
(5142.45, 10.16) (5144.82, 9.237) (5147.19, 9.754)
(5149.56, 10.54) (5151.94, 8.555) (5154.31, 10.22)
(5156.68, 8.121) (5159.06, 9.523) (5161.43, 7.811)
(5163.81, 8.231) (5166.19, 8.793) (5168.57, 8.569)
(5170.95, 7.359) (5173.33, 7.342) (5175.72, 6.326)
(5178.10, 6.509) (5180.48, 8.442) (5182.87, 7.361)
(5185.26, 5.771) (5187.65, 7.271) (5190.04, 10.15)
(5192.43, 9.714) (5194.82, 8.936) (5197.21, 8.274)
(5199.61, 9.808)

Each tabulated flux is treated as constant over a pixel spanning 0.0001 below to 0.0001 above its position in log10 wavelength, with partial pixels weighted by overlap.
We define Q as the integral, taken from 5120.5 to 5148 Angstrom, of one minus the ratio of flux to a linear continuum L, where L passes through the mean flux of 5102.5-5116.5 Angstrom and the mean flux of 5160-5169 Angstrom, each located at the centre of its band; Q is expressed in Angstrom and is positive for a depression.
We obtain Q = -1.2 Angstrom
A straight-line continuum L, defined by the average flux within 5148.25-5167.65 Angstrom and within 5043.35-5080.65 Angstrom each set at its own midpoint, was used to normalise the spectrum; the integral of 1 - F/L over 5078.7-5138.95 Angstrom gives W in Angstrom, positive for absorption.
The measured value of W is 0.7 Angstrom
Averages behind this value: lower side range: 9.87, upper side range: 8.97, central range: 9.33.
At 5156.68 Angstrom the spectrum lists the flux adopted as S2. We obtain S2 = 8.121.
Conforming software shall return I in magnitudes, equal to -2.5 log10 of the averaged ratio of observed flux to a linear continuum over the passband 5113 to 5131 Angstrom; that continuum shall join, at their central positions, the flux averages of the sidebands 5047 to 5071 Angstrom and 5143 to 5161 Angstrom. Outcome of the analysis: 0.07 mag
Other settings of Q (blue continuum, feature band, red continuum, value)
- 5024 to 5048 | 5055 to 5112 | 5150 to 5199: -2.64 Angstrom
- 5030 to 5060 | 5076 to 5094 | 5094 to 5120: -1.58 Angstrom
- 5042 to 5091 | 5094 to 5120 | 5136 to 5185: 1.02 Angstrom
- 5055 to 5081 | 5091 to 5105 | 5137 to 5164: 0.11 Angstrom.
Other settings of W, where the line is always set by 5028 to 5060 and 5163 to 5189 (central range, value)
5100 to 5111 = -0.1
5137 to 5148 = -1.8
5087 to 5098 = -1.5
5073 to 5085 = 0.6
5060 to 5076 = 0.8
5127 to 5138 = -0.6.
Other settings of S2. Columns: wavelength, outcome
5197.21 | 8.274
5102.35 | 9.006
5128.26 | 9.544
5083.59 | 7.328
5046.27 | 9.489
